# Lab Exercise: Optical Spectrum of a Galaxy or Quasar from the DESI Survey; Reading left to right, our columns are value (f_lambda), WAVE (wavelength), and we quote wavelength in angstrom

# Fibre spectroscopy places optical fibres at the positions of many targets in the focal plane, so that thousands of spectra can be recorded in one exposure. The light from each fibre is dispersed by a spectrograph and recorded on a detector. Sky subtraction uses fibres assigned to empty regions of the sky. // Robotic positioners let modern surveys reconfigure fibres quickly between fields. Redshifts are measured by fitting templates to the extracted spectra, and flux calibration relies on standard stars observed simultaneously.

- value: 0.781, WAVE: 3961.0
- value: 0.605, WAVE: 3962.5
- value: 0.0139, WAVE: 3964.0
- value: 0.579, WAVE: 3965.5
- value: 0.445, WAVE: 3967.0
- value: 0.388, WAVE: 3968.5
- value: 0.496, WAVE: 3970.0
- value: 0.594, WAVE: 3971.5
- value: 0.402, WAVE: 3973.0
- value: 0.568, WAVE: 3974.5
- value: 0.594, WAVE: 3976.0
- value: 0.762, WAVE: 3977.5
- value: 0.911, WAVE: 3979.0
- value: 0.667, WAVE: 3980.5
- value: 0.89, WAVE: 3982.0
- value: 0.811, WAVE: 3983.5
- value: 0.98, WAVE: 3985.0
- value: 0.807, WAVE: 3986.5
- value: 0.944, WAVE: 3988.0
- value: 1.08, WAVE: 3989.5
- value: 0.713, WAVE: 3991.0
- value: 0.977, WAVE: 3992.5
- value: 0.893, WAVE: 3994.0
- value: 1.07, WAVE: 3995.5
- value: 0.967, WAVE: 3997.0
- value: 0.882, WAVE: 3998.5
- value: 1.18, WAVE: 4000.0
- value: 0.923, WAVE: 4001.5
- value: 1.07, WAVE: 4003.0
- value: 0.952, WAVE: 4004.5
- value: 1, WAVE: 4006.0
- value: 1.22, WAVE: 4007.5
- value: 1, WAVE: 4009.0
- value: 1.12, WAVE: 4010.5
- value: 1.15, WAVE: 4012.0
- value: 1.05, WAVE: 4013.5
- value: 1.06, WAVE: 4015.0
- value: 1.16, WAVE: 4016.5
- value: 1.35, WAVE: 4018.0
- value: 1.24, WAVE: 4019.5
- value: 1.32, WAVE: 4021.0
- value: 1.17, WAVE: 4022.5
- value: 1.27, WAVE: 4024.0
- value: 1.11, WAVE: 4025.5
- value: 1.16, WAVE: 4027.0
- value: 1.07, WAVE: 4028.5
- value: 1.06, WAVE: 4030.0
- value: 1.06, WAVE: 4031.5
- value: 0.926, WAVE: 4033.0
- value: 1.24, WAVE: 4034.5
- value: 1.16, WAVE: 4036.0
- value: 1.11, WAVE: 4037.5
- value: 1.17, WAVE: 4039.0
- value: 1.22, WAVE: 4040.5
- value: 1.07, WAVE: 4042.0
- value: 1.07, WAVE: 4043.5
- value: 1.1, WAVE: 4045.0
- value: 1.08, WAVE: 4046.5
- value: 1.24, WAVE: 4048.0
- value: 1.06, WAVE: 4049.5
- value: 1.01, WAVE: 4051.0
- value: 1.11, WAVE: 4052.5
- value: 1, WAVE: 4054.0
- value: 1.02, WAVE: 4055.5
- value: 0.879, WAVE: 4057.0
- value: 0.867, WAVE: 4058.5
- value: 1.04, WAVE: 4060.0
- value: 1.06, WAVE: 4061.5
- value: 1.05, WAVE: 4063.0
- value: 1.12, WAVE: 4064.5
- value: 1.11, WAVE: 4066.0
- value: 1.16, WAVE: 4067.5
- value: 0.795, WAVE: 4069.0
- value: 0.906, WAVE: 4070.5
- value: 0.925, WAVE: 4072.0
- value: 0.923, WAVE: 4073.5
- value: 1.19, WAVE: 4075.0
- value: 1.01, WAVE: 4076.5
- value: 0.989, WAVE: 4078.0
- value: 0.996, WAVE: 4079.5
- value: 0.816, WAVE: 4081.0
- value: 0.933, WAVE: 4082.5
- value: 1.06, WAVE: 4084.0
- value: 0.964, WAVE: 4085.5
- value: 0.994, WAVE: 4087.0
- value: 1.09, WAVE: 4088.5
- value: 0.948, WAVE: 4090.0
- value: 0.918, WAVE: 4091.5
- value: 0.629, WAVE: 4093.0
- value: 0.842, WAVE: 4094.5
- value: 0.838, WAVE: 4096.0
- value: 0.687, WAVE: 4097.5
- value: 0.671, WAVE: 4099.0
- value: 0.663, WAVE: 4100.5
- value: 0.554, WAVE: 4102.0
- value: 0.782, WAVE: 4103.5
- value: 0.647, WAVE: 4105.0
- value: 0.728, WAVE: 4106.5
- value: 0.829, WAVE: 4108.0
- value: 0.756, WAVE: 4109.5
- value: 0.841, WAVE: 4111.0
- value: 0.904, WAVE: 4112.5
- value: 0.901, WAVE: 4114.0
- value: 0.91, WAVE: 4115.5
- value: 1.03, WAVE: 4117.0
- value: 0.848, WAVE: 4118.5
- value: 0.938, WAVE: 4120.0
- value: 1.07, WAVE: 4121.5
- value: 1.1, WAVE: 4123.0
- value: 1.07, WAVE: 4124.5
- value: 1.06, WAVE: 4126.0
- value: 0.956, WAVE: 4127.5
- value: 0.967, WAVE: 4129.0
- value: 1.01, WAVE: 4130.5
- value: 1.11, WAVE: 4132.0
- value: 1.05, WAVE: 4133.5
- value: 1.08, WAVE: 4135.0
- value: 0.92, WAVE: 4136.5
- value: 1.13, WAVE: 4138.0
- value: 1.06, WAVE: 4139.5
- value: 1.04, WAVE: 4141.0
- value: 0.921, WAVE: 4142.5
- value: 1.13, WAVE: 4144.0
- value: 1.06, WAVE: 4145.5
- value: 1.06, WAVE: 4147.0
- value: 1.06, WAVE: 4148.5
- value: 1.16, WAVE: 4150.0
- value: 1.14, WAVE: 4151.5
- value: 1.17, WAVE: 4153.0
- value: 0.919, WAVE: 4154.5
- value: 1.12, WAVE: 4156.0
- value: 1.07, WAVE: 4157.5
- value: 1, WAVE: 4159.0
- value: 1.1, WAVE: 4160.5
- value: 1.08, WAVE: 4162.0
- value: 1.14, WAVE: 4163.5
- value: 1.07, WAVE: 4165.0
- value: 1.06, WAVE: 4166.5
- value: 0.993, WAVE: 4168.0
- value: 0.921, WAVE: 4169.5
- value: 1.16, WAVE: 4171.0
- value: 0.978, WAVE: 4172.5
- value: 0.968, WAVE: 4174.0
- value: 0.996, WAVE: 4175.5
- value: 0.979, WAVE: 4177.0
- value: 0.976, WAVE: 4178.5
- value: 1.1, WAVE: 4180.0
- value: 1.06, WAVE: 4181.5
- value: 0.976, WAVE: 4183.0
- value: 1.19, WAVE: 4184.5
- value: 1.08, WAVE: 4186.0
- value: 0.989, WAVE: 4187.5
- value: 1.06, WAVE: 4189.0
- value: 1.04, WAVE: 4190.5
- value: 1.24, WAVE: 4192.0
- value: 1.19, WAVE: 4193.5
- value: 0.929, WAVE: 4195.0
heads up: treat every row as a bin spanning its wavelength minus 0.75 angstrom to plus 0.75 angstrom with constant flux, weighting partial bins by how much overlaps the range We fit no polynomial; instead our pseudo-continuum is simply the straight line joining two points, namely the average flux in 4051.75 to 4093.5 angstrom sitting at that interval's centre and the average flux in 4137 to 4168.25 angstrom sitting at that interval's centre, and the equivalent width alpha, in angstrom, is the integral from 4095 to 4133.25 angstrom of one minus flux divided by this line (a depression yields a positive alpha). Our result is 5.7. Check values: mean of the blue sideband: 0.984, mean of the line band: 0.877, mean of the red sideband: 1.07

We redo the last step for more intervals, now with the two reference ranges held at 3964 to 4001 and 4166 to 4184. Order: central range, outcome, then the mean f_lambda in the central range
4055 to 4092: -4.6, 0.991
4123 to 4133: -0.9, 1.03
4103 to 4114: 1.6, 0.792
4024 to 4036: -4.1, 1.11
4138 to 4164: -2.4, 1.07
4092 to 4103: 2.5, 0.705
